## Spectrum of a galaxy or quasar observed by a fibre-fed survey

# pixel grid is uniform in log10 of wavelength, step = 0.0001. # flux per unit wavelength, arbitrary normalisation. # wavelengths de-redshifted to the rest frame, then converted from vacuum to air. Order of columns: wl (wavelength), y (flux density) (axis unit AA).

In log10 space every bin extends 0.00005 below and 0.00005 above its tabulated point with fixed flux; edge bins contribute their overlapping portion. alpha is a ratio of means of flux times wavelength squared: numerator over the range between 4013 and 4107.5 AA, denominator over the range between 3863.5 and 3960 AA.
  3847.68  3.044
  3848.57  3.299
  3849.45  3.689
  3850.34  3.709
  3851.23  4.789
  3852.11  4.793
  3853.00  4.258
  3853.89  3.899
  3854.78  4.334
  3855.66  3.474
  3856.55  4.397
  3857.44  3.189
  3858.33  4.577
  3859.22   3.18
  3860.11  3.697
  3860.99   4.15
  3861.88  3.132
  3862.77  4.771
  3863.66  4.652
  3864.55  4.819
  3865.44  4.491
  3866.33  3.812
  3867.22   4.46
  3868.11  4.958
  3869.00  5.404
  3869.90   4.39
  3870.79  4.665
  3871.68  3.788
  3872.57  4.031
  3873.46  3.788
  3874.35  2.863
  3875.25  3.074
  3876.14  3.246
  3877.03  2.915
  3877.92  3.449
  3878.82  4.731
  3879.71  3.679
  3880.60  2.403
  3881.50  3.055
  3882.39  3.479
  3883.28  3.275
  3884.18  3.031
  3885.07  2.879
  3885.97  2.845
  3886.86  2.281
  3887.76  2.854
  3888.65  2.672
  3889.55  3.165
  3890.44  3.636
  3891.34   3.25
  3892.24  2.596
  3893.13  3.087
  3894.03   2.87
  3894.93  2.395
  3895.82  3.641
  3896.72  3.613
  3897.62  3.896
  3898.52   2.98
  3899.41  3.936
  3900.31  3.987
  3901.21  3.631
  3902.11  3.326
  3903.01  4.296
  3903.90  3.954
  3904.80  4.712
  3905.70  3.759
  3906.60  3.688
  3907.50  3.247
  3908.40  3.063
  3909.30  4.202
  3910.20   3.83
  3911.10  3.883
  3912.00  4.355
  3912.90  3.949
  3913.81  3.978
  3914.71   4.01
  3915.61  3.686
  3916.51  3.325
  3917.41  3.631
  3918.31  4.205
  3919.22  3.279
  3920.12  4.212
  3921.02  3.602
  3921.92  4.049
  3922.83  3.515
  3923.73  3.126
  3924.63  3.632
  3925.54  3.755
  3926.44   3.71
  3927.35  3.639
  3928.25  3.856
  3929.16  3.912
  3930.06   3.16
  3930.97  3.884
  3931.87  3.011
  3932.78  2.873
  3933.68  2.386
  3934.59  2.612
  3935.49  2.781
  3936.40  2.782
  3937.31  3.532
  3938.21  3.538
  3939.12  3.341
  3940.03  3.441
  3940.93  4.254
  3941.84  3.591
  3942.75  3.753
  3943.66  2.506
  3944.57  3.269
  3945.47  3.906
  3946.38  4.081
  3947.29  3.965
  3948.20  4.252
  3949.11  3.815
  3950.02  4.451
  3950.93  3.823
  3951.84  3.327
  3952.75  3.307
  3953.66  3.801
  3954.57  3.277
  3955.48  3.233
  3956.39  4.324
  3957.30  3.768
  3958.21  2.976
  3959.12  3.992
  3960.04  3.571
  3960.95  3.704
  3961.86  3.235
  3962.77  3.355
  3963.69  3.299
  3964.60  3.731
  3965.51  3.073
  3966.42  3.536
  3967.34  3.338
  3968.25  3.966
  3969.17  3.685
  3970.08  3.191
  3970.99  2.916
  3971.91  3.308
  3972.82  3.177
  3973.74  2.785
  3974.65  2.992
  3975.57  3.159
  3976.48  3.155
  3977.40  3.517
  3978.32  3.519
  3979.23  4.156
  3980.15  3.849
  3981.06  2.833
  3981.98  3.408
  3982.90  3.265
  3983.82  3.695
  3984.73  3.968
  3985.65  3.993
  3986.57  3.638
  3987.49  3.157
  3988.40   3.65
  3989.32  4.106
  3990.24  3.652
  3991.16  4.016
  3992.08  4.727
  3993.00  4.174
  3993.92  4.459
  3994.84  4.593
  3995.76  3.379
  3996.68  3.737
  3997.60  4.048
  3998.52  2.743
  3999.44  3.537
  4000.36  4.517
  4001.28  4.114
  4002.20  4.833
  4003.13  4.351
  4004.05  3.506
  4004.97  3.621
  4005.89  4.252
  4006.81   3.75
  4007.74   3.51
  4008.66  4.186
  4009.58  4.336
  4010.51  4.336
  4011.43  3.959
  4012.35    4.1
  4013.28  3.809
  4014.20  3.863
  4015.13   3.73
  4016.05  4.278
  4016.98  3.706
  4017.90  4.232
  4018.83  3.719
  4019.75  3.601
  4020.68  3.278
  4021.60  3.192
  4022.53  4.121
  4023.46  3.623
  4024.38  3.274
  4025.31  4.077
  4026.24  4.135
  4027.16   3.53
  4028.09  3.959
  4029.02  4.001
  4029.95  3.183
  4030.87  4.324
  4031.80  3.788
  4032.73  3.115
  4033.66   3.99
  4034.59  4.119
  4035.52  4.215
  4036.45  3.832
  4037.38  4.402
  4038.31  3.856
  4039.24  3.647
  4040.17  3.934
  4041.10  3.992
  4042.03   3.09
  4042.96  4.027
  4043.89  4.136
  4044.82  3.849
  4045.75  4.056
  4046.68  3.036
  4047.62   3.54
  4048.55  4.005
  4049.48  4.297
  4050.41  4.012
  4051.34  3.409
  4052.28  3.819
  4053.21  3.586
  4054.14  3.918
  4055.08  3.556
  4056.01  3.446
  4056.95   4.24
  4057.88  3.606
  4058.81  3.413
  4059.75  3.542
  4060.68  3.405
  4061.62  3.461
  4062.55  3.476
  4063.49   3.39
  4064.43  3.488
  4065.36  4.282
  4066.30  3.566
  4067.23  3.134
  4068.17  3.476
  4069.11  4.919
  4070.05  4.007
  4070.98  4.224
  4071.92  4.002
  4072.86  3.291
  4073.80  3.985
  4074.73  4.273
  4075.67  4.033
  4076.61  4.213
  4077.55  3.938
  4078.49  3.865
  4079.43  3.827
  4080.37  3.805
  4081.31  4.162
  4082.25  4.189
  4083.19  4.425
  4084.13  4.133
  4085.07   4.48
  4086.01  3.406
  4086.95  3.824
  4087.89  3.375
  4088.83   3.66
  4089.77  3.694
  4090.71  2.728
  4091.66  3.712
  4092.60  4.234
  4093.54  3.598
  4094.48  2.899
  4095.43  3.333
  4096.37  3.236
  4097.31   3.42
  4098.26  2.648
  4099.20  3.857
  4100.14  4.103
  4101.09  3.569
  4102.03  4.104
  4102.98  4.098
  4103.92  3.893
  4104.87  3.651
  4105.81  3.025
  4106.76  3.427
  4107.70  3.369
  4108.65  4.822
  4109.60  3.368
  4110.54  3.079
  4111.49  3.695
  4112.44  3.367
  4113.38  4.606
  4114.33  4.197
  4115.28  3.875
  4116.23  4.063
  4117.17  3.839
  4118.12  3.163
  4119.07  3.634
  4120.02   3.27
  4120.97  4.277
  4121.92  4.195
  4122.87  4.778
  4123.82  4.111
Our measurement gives 1.1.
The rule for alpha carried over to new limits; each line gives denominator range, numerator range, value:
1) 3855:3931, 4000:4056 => 1.13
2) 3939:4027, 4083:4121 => 1.05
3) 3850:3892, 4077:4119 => 1.11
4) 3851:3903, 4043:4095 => 1.14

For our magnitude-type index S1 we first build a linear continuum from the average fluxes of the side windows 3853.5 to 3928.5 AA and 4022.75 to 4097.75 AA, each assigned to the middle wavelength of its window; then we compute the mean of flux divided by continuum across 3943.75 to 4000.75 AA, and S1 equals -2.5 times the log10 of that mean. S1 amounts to 0.030 mag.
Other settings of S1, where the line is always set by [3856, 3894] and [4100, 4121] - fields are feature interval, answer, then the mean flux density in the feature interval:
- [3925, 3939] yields 0.11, 3.3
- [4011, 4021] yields -0.04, 3.85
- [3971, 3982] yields 0.12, 3.3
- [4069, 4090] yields -0.07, 3.98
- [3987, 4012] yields -0.08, 3.97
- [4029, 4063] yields -0.02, 3.76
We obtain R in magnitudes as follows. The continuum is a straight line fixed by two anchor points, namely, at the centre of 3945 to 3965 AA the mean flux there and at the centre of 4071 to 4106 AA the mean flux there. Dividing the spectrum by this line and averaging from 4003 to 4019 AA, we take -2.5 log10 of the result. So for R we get -0.07 mag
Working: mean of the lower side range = 3.69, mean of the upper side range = 3.76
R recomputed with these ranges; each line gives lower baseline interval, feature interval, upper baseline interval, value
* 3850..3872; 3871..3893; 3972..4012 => 0.278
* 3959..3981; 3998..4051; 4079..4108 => -0.100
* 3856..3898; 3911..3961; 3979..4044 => 0.034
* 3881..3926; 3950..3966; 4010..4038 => 0.035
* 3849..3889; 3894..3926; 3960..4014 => 0.012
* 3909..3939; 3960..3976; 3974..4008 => 0.114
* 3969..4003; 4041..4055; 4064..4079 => 0.022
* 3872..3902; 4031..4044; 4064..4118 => -0.067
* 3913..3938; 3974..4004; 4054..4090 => -0.039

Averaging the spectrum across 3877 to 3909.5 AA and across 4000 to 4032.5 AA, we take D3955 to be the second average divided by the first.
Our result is 1.16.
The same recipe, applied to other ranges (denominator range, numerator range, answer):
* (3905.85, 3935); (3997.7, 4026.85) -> 1.08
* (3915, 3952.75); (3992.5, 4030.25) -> 1.10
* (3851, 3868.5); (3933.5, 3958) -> 0.84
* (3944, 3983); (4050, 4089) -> 1.09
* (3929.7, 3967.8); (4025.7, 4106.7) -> 1.08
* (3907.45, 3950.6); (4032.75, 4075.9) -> 1.05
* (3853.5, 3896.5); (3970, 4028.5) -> 1.04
